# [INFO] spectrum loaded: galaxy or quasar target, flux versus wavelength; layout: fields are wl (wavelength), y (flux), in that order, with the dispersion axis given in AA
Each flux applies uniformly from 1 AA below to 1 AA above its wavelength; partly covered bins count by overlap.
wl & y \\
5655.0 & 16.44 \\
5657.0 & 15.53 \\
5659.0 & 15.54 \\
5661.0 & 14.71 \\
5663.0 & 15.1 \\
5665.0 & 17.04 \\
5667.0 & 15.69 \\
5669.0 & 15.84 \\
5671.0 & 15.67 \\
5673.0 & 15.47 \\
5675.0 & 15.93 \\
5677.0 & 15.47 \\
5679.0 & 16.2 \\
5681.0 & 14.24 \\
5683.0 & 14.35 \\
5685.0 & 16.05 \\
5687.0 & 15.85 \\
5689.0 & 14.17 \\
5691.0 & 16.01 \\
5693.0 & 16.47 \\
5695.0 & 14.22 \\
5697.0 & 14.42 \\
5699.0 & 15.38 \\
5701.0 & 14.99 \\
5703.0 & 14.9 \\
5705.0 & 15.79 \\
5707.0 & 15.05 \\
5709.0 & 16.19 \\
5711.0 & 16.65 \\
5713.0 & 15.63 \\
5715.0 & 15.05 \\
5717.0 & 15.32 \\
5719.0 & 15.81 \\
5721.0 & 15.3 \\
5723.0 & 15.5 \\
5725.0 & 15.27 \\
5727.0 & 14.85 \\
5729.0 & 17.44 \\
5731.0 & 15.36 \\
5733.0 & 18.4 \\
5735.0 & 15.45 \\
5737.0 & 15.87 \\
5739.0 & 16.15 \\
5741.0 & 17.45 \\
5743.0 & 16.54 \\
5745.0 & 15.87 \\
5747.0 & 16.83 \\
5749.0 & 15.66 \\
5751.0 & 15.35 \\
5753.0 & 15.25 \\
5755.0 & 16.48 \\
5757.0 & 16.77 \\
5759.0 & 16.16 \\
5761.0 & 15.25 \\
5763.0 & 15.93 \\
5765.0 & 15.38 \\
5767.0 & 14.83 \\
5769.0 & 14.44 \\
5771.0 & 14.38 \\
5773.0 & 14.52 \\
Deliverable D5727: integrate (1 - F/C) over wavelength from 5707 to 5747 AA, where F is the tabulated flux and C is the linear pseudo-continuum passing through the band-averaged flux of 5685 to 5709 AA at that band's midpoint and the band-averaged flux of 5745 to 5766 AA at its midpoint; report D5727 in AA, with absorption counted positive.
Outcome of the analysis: -1.0 AA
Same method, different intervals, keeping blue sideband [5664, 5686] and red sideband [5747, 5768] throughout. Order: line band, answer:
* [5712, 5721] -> 0.15 AA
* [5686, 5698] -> 0.36 AA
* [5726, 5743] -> -0.71 AA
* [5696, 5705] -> 0.37 AA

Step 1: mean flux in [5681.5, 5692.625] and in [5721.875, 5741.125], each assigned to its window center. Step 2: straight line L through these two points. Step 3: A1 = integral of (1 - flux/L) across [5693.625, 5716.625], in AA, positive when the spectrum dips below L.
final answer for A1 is 0.5 AA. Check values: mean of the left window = 15.3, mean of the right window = 16.1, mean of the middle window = 15.3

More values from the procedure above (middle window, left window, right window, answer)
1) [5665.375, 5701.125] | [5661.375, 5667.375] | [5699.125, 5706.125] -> 0.3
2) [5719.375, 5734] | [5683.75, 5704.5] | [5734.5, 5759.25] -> -0.2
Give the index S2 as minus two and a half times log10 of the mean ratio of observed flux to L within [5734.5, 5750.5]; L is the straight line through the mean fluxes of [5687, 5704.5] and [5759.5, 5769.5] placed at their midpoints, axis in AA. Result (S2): -0.070 mag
